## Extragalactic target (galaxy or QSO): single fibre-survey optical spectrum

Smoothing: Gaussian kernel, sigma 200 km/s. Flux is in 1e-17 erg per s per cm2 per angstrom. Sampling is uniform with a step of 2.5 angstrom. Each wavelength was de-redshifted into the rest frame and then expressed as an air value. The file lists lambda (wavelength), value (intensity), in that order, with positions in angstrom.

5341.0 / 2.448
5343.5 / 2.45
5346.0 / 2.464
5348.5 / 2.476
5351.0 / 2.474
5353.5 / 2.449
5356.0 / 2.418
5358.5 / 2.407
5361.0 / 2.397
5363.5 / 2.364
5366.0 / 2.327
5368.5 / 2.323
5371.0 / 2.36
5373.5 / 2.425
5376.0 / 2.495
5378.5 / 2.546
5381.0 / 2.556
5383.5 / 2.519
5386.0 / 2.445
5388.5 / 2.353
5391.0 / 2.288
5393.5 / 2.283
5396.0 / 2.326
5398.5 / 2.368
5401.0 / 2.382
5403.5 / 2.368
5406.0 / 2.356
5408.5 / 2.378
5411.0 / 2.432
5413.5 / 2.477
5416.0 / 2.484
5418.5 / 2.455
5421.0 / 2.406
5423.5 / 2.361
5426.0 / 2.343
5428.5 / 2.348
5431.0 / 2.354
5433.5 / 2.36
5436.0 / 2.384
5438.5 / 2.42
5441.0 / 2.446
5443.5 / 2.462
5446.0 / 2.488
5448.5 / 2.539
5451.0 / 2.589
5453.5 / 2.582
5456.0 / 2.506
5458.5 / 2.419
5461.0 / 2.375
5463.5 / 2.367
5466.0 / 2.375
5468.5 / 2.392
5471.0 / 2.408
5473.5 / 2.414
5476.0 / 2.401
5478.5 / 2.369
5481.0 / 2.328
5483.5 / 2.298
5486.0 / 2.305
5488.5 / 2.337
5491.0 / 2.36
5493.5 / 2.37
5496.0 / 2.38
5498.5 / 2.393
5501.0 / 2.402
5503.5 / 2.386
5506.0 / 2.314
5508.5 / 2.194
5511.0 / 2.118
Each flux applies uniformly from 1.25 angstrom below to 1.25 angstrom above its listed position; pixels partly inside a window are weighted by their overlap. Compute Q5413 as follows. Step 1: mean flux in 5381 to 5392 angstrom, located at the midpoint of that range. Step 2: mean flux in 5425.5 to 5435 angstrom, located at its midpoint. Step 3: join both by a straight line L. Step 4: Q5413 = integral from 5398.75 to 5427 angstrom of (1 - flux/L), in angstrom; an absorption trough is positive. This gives -0.3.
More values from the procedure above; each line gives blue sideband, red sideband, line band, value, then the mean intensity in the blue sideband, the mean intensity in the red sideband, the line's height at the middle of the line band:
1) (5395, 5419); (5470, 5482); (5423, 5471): -0.7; 2.4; 2.38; 2.39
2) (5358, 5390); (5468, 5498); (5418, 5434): 0.2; 2.42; 2.36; 2.4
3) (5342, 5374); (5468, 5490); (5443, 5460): -1.0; 2.41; 2.36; 2.37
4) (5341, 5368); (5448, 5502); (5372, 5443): 0.2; 2.42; 2.4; 2.41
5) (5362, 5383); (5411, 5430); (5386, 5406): 0.6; 2.43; 2.41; 2.42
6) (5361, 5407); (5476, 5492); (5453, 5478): -0.7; 2.39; 2.34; 2.35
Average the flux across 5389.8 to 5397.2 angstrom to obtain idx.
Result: 2.3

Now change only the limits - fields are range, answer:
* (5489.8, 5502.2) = 2.38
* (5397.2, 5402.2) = 2.37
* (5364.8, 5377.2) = 2.39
